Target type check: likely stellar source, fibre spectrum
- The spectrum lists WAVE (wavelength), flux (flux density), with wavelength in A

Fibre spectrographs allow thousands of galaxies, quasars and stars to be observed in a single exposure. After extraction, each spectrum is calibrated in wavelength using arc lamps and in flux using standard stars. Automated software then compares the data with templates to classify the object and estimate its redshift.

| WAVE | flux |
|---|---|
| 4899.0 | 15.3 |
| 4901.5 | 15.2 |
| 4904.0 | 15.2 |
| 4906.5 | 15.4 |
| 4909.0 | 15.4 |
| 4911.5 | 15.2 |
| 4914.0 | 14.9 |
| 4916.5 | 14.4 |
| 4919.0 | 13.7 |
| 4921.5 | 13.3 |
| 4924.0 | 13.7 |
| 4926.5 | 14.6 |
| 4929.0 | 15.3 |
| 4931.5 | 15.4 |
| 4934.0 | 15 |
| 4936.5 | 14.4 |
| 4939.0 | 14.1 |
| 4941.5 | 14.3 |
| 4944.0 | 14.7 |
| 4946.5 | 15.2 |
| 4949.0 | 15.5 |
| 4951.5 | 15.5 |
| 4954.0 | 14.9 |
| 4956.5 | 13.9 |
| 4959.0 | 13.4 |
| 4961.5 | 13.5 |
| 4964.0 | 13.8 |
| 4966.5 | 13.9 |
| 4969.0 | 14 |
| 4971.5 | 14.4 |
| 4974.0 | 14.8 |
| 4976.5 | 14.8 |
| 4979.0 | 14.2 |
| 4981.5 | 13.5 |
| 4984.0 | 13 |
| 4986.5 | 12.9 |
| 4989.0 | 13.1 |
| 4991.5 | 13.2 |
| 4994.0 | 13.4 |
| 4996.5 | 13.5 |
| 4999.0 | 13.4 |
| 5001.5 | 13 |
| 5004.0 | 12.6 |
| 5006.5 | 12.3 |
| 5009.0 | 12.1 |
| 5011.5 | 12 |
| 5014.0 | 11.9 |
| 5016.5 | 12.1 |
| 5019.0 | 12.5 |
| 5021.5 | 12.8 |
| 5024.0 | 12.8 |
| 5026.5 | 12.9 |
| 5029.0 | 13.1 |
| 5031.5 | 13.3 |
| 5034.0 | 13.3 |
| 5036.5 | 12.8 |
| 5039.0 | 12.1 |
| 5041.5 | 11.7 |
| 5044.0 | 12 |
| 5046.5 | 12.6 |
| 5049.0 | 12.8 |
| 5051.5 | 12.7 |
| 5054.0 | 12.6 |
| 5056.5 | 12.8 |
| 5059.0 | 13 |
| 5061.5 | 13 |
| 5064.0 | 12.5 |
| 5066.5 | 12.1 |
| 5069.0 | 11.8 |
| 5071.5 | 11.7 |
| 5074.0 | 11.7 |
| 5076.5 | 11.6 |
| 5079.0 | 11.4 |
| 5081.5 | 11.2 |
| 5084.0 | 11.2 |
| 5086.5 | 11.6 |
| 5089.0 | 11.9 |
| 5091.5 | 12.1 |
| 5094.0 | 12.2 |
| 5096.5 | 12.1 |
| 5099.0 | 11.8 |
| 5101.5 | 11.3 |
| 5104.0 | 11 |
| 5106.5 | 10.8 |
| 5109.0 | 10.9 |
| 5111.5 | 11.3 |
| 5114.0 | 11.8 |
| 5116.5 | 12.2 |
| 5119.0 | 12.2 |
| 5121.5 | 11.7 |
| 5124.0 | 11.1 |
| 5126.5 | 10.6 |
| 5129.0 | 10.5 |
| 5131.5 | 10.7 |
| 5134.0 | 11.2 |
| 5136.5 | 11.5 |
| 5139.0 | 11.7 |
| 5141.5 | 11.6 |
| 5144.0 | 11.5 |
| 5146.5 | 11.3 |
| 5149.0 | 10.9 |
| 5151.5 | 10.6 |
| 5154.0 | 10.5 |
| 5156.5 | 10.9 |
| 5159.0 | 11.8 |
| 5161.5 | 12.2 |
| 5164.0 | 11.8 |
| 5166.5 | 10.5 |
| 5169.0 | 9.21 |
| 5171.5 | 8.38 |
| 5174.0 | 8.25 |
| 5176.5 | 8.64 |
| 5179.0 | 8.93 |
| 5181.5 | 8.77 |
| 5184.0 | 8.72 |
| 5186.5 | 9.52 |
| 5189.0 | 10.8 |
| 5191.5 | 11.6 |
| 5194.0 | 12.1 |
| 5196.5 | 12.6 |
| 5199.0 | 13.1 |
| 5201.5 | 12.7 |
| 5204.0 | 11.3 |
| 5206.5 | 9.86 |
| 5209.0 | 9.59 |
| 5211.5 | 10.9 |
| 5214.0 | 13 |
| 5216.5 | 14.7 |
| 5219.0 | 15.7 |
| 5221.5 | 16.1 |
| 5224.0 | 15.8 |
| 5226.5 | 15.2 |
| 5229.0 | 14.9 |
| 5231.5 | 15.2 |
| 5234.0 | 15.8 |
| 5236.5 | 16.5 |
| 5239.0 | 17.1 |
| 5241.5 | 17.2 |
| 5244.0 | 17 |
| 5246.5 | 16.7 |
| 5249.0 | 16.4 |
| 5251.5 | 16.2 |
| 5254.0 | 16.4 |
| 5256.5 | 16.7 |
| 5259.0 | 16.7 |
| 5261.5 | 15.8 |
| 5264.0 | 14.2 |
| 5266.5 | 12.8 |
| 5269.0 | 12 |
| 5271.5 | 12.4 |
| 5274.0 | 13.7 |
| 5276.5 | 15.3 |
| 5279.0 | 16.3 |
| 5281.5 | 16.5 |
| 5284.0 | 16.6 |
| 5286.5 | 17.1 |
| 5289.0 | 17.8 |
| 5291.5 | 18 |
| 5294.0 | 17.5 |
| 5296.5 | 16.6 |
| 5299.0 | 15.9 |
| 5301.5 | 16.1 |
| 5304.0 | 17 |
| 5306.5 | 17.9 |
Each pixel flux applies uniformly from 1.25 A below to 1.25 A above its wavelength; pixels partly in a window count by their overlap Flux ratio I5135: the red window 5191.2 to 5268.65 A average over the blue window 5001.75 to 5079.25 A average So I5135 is 1.17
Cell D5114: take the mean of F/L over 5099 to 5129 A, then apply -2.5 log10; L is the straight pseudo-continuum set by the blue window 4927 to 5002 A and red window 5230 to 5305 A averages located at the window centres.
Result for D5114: 0.31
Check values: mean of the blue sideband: 14.1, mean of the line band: 11.3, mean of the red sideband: 16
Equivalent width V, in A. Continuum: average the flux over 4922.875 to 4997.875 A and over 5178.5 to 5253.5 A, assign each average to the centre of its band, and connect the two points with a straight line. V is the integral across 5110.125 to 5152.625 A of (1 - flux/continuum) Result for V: 7.5 A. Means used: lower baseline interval 14.2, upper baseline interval 13.5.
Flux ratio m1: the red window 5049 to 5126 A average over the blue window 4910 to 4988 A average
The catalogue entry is 0.8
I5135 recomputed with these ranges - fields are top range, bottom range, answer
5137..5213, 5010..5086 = 0.87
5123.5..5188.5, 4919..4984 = 0.73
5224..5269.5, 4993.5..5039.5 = 1.24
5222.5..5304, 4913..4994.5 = 1.12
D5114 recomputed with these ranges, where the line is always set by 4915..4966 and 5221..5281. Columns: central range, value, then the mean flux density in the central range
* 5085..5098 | 0.24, 12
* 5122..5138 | 0.35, 11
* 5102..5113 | 0.33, 11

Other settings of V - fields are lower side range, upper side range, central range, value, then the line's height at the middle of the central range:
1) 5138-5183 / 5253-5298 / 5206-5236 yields -1.9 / 13.2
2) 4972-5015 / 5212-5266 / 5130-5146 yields 3.6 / 14.7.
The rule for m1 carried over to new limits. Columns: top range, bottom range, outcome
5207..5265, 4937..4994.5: 1.09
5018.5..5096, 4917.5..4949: 0.85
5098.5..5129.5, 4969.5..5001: 0.83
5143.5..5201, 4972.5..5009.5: 0.79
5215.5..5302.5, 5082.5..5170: 1.40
